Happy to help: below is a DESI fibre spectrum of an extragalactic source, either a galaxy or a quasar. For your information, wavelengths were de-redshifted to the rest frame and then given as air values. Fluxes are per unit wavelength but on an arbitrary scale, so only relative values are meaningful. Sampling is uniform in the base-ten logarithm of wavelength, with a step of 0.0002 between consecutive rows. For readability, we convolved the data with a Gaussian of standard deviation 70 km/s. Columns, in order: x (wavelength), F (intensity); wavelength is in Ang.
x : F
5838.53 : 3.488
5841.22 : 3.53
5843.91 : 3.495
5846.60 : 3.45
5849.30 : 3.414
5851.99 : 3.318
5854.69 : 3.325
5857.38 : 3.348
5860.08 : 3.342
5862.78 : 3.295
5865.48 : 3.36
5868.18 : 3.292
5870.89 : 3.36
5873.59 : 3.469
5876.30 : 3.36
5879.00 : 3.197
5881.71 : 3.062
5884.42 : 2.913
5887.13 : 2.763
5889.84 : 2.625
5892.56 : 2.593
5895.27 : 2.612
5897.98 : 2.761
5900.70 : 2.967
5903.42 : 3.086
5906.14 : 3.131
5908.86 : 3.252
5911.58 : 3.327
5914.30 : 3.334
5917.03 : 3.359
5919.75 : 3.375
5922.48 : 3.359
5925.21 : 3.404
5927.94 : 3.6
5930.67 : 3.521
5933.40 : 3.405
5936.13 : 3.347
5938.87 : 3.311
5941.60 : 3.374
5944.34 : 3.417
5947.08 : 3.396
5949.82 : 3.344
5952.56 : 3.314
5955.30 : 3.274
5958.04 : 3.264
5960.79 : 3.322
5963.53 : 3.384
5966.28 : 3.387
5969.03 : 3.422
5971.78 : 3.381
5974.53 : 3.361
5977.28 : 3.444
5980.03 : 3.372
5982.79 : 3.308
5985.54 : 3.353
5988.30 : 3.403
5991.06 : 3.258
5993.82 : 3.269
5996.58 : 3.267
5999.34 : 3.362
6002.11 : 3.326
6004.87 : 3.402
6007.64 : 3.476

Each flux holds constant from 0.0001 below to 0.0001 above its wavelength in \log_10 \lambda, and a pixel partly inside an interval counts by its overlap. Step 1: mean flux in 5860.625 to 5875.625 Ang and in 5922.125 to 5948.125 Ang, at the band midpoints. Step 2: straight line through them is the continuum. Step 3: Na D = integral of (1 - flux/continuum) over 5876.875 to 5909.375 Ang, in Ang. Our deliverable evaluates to 4.44 Ang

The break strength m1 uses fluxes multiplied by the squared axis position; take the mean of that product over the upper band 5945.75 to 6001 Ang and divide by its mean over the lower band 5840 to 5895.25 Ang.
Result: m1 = 1.08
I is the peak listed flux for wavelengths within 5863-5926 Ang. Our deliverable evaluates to 3.469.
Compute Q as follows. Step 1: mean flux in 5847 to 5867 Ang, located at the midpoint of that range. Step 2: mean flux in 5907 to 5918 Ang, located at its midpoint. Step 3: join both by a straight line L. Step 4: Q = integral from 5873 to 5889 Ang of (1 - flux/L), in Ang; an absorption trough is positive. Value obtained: 1.13 Ang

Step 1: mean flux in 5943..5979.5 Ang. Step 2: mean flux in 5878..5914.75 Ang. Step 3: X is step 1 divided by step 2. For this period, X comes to 1.1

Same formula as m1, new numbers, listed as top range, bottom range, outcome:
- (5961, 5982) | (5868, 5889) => 1.11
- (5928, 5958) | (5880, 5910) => 1.19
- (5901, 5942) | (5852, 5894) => 1.07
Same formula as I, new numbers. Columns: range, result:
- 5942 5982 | 3.444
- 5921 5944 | 3.6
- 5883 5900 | 2.913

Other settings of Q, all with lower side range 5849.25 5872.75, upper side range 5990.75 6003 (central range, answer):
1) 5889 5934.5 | 2.2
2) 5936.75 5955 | -0.2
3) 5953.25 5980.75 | -0.4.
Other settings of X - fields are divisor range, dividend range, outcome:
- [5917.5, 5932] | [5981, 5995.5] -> 0.96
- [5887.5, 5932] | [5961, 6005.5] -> 1.07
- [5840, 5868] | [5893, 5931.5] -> 0.95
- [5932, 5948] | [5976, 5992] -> 1.00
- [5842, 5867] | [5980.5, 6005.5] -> 0.99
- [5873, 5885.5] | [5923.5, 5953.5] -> 1.07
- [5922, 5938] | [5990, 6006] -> 0.96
